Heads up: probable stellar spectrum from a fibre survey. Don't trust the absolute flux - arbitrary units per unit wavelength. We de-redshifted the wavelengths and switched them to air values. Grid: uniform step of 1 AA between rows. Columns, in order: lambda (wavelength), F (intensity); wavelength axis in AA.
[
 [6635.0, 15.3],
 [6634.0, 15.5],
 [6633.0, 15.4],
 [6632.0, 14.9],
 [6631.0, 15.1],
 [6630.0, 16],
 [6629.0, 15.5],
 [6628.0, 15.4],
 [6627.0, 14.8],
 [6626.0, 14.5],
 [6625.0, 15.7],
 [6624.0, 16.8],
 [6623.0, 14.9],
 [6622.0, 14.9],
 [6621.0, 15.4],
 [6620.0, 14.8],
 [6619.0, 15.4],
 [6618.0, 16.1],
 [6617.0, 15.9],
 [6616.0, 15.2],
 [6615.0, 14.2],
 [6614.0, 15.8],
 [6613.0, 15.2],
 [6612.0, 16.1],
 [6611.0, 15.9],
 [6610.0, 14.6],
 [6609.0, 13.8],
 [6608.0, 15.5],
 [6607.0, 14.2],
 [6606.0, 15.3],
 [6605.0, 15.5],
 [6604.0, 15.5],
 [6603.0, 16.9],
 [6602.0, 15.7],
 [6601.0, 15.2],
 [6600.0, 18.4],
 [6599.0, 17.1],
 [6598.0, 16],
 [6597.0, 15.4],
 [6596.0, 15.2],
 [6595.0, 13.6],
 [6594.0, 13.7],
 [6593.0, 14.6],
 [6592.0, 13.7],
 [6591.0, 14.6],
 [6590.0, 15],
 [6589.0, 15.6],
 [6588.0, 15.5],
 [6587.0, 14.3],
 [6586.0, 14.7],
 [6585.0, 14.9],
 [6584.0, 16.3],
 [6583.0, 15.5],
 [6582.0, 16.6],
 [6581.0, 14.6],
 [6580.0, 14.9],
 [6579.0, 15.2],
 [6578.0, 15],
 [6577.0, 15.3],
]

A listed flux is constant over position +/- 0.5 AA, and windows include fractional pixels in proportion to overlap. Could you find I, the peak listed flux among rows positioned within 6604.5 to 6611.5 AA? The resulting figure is 15.9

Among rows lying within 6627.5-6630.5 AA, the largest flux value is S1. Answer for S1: 16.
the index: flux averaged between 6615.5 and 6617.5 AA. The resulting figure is 15.6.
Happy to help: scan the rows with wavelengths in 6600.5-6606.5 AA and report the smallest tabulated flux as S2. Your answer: 15.2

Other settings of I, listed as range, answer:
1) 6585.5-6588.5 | 15.5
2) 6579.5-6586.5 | 16.6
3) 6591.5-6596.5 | 15.2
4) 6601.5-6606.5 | 16.9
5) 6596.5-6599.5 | 17.1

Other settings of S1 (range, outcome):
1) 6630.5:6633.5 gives 15.4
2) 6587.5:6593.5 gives 15.6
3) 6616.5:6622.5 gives 16.1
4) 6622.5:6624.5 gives 16.8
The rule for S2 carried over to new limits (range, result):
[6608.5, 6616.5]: 13.8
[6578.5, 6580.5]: 14.9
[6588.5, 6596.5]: 13.6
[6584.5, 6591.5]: 14.3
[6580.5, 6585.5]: 14.6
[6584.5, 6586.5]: 14.7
